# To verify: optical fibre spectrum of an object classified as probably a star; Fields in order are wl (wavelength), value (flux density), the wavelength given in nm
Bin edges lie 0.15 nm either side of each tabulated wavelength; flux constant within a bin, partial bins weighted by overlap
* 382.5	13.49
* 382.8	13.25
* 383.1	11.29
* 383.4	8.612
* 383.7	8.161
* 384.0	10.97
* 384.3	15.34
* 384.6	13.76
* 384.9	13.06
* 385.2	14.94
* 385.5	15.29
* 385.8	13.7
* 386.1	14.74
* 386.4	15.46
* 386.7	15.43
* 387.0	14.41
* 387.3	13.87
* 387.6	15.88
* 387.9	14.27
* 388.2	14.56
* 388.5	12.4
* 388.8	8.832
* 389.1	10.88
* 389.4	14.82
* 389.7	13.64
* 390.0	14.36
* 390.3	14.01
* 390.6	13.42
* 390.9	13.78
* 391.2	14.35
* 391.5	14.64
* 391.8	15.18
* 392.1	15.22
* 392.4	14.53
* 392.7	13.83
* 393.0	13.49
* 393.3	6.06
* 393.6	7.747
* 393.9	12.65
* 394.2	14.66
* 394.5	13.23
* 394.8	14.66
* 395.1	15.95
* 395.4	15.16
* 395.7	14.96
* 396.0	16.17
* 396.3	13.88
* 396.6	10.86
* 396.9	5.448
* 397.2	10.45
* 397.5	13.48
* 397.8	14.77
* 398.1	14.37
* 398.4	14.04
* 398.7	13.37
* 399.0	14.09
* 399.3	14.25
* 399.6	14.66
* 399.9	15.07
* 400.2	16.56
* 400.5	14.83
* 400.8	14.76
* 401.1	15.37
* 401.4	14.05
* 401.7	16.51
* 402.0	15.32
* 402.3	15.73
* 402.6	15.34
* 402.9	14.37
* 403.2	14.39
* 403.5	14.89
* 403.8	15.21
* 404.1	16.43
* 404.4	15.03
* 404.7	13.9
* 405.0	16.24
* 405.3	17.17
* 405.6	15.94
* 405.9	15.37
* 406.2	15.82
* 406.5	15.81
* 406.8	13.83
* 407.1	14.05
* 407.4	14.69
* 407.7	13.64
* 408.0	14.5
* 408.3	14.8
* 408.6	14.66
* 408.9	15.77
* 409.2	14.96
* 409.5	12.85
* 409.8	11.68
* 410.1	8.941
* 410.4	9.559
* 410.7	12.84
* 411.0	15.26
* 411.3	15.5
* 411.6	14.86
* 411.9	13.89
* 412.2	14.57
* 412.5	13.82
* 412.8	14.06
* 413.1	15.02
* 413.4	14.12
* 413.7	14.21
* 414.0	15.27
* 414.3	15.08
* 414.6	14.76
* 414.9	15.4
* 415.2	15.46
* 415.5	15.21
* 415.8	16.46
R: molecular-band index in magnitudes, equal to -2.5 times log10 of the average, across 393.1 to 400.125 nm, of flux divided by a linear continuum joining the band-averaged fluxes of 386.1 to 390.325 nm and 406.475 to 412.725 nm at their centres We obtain 0.06 mag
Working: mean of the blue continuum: 13.8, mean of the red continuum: 13.8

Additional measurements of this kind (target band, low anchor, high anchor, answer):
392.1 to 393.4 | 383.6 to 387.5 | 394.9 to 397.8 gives 0.06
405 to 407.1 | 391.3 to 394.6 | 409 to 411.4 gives -0.22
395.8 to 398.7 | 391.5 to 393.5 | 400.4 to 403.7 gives 0.11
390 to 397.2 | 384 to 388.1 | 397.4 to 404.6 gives 0.12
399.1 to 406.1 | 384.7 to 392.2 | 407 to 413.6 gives -0.10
